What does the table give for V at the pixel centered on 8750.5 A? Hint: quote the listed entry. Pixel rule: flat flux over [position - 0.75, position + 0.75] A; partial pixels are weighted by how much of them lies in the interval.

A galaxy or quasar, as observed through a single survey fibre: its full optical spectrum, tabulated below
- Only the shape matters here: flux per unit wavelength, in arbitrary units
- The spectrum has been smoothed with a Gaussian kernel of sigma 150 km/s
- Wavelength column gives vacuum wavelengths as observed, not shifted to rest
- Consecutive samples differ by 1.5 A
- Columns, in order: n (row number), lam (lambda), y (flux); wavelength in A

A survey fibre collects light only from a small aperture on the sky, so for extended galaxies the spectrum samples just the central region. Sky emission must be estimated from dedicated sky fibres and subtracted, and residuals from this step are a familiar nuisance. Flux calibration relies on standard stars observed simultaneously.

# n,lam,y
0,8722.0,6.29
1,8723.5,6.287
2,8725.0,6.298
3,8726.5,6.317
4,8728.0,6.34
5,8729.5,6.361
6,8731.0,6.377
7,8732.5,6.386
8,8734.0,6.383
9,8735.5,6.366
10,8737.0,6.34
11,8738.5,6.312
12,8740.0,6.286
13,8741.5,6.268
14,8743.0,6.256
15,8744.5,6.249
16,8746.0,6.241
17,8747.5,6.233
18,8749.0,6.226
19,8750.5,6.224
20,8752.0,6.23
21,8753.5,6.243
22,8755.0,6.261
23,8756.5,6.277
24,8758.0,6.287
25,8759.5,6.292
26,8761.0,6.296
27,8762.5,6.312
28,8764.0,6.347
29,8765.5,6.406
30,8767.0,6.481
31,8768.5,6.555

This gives 6.224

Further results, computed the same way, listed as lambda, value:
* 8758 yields 6.287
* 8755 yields 6.261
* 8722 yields 6.29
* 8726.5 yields 6.317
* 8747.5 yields 6.233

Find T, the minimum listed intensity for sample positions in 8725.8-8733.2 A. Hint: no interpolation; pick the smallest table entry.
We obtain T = 6.317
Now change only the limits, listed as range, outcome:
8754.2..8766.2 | 6.261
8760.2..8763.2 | 6.296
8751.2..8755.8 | 6.23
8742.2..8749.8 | 6.226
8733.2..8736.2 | 6.366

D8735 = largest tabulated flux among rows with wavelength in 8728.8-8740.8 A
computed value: 6.386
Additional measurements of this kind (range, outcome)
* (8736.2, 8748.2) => 6.34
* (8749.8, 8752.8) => 6.23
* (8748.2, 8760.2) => 6.292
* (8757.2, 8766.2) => 6.406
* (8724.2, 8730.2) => 6.361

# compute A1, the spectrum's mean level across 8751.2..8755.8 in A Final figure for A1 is 6.24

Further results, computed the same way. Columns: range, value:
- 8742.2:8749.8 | 6.24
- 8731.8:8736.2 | 6.38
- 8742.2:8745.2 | 6.25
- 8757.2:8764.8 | 6.31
